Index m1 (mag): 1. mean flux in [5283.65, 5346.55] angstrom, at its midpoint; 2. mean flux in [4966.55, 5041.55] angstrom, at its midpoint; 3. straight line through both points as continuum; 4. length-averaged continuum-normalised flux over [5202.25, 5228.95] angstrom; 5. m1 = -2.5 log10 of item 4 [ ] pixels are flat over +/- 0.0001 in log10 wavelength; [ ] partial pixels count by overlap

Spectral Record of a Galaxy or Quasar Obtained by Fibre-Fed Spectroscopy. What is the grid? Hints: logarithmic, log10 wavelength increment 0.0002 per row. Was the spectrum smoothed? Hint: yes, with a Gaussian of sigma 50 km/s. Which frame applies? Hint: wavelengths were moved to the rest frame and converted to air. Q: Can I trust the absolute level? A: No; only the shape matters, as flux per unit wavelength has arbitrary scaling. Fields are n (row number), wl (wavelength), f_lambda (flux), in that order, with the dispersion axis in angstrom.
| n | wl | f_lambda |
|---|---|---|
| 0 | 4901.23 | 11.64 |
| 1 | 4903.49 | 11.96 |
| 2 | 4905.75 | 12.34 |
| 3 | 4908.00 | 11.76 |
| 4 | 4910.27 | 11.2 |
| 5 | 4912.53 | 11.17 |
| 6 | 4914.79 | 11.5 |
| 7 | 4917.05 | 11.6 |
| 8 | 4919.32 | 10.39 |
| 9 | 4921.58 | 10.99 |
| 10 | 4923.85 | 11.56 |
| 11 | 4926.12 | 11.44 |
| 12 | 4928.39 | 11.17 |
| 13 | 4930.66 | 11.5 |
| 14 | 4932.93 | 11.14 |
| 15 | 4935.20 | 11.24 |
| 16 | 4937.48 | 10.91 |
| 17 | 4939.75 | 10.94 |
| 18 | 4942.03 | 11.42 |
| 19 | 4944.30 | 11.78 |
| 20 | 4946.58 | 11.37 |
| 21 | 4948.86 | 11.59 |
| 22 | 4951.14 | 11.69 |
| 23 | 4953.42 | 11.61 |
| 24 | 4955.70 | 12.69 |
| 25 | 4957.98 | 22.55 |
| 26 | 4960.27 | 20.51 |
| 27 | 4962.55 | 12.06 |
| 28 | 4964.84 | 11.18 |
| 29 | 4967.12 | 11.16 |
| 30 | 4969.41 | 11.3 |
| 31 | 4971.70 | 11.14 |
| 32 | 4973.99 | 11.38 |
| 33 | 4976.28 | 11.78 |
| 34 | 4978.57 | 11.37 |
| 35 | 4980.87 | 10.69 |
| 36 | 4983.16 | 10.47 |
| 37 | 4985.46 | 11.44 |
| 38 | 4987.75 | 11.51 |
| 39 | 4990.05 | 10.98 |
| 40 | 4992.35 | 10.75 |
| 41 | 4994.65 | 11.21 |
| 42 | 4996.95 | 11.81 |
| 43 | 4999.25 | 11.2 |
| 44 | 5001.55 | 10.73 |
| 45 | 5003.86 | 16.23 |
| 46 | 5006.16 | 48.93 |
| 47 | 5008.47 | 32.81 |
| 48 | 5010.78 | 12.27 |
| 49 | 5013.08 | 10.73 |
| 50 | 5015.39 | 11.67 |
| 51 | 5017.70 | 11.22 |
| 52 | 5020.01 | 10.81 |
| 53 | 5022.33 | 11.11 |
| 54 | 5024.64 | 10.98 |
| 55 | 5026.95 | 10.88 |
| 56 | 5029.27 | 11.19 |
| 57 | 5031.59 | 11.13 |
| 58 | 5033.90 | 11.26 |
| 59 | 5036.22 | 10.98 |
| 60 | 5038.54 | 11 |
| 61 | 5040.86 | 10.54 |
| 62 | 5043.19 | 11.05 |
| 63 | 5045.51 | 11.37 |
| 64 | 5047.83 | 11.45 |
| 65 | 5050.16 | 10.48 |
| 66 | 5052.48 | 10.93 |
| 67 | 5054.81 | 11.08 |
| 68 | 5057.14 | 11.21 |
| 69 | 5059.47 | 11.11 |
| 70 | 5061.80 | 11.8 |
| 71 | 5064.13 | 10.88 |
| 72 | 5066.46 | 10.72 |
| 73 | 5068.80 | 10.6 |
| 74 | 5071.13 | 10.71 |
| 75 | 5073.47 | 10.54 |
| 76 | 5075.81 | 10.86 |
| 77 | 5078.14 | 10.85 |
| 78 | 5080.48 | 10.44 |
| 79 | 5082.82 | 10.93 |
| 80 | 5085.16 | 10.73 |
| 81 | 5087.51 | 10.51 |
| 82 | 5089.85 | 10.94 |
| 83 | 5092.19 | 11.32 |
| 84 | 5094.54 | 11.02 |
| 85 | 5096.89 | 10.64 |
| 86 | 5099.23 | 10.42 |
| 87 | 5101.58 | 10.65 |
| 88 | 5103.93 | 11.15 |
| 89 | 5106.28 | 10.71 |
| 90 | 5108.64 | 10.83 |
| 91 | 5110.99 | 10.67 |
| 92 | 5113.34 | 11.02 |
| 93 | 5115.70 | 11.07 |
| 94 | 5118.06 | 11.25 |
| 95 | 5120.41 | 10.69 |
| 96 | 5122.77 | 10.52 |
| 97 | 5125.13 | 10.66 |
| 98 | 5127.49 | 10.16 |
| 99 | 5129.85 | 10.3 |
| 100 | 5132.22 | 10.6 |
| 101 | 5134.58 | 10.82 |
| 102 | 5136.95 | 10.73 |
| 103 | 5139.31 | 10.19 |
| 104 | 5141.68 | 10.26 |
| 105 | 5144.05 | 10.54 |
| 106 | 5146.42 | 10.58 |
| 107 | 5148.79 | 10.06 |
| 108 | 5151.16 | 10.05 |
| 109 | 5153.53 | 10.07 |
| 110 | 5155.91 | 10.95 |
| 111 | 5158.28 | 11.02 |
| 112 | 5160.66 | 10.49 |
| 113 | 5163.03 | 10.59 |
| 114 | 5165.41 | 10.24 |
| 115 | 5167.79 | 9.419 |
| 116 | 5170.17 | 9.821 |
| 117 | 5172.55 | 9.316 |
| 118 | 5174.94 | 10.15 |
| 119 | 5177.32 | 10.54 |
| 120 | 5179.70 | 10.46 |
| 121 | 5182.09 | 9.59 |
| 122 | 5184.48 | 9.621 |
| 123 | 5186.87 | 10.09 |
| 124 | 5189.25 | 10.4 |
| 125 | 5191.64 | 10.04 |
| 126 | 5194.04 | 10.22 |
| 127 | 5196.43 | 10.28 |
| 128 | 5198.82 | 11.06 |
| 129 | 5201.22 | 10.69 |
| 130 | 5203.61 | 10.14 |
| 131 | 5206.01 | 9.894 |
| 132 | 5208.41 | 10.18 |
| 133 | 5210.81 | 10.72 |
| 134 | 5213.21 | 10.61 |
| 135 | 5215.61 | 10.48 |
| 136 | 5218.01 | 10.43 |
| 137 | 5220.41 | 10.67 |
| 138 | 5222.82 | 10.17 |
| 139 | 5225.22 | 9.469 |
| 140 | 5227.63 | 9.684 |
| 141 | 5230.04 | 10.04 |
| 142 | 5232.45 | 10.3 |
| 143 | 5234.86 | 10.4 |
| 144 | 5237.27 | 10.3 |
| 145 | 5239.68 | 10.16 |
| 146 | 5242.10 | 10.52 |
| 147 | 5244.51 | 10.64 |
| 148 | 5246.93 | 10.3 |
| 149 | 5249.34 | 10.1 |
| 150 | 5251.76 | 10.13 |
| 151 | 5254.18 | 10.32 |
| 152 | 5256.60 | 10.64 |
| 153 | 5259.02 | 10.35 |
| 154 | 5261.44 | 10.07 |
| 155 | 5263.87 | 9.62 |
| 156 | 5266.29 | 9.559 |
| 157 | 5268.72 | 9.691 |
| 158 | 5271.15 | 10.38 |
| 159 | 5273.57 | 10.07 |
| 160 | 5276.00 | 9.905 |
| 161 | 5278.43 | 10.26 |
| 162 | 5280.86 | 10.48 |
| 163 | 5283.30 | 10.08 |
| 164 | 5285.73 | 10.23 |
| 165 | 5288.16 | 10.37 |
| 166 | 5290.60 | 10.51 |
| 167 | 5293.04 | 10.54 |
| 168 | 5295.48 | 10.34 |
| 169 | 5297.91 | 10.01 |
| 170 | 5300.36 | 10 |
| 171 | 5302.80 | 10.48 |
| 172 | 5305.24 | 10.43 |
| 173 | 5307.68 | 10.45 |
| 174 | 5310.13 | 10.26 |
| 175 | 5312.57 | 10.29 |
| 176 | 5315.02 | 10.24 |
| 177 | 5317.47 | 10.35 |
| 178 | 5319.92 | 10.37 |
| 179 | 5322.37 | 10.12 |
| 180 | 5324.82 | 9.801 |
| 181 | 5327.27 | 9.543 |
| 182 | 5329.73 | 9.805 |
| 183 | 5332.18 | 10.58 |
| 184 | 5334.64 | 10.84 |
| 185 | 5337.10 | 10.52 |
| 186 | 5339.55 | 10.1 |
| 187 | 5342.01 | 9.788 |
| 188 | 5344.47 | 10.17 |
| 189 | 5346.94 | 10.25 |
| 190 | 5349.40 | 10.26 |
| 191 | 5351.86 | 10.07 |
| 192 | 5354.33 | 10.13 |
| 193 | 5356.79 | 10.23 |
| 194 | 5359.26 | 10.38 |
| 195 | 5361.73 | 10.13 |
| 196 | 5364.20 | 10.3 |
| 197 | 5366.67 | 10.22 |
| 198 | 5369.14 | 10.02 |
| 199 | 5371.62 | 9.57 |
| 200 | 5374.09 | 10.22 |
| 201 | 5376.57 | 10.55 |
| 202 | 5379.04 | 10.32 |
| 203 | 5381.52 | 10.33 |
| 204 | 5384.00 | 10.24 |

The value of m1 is 0.10 mag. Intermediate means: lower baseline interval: 13.1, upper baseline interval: 10.2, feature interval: 10.2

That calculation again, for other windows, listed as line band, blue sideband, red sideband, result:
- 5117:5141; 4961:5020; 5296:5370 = 0.17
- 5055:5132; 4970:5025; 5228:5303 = 0.16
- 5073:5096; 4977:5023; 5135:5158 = 0.12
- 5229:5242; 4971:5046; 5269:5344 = 0.07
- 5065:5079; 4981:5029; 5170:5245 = 0.20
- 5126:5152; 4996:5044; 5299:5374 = 0.22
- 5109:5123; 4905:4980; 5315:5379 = 0.03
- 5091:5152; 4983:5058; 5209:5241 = 0.10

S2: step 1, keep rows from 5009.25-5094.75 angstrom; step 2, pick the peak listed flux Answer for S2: 12.27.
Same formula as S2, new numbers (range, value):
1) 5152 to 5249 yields 11.06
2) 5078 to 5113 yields 11.32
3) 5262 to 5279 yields 10.38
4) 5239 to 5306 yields 10.64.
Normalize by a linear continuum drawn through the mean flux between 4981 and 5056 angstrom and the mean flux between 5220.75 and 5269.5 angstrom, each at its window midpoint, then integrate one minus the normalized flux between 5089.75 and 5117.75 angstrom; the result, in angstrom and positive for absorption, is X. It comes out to 2.6 angstrom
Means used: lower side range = 13.1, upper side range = 10.1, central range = 10.9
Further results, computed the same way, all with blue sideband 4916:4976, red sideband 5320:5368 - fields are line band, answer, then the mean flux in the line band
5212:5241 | 1.4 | 10.2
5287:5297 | 0.0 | 10.4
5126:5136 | 0.7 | 10.5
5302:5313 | 0.0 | 10.4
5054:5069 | 0.6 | 11.1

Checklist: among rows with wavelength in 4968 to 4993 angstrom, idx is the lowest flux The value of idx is 10.47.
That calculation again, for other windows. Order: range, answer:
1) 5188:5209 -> 9.894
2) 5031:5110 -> 10.42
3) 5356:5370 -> 10.02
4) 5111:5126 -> 10.52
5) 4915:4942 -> 10.39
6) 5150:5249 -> 9.316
